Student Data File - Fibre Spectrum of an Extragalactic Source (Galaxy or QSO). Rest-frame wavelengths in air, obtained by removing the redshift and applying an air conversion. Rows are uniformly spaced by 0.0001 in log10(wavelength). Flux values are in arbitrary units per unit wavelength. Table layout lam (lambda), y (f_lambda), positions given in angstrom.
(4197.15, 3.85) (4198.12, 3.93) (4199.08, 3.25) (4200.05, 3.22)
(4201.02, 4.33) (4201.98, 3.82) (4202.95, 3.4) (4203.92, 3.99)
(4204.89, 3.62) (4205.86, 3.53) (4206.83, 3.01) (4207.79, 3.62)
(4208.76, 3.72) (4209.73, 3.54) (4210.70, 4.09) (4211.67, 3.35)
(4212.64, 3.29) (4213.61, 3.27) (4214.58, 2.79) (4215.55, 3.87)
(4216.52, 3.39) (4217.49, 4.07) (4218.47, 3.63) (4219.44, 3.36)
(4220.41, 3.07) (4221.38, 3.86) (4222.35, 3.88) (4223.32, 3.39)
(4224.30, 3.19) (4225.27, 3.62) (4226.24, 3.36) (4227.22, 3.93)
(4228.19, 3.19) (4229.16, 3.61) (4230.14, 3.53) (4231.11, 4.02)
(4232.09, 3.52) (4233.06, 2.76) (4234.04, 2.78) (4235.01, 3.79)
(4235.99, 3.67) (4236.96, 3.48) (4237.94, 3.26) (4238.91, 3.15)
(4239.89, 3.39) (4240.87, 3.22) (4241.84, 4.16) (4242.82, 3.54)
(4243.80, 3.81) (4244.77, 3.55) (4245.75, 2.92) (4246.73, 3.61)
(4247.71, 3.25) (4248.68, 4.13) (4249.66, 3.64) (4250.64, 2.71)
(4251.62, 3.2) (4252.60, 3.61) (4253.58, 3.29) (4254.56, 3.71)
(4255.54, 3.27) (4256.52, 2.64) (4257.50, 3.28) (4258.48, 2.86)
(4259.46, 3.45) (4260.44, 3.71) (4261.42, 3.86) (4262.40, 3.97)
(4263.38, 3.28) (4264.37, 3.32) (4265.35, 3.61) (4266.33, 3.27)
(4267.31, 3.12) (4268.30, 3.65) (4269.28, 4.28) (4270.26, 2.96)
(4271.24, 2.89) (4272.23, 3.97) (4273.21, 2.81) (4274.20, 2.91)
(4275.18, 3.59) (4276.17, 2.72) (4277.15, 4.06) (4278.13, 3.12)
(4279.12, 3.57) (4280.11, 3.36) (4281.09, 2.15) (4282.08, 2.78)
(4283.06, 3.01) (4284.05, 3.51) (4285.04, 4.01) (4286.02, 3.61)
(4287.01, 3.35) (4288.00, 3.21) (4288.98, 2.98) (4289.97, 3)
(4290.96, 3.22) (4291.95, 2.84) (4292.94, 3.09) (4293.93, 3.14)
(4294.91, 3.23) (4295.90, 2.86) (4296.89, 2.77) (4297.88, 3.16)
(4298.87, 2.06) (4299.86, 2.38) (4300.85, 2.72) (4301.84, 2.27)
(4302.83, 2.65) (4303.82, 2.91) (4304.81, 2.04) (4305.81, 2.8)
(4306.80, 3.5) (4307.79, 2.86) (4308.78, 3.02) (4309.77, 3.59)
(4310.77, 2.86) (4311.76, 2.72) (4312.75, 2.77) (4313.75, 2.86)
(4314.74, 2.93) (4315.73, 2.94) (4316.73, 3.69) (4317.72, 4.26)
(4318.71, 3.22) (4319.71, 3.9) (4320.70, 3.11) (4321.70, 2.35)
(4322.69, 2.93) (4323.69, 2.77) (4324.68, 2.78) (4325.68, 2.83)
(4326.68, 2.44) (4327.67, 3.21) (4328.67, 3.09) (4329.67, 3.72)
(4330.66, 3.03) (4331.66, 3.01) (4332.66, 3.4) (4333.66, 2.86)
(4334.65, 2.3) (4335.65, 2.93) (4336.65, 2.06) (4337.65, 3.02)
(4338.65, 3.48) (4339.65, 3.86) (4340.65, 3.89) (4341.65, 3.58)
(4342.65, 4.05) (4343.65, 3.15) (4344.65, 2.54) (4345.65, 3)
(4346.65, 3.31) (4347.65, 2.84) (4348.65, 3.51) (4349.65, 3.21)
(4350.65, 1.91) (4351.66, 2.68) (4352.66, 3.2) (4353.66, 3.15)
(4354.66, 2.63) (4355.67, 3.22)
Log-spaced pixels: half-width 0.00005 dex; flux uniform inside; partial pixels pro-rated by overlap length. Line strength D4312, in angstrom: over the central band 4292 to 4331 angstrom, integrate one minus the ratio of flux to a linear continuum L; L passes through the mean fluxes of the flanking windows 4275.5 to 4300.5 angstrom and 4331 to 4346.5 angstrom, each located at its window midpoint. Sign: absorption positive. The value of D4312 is 1.9 angstrom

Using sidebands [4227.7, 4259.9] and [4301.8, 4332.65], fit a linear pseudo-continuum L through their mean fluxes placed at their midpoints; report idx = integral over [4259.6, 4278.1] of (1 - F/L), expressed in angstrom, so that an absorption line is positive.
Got -1.0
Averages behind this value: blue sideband 3.39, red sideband 3.02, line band 3.44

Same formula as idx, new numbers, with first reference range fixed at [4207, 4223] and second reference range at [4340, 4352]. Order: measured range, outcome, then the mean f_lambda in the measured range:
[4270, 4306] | 3.3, 3.02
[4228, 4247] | 0.1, 3.45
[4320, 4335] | 1.2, 2.94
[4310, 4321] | 0.1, 3.22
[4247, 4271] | 0.0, 3.42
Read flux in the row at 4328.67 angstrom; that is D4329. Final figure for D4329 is 3.09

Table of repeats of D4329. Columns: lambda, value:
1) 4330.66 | 3.03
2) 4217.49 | 4.07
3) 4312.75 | 2.77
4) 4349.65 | 3.21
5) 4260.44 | 3.71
